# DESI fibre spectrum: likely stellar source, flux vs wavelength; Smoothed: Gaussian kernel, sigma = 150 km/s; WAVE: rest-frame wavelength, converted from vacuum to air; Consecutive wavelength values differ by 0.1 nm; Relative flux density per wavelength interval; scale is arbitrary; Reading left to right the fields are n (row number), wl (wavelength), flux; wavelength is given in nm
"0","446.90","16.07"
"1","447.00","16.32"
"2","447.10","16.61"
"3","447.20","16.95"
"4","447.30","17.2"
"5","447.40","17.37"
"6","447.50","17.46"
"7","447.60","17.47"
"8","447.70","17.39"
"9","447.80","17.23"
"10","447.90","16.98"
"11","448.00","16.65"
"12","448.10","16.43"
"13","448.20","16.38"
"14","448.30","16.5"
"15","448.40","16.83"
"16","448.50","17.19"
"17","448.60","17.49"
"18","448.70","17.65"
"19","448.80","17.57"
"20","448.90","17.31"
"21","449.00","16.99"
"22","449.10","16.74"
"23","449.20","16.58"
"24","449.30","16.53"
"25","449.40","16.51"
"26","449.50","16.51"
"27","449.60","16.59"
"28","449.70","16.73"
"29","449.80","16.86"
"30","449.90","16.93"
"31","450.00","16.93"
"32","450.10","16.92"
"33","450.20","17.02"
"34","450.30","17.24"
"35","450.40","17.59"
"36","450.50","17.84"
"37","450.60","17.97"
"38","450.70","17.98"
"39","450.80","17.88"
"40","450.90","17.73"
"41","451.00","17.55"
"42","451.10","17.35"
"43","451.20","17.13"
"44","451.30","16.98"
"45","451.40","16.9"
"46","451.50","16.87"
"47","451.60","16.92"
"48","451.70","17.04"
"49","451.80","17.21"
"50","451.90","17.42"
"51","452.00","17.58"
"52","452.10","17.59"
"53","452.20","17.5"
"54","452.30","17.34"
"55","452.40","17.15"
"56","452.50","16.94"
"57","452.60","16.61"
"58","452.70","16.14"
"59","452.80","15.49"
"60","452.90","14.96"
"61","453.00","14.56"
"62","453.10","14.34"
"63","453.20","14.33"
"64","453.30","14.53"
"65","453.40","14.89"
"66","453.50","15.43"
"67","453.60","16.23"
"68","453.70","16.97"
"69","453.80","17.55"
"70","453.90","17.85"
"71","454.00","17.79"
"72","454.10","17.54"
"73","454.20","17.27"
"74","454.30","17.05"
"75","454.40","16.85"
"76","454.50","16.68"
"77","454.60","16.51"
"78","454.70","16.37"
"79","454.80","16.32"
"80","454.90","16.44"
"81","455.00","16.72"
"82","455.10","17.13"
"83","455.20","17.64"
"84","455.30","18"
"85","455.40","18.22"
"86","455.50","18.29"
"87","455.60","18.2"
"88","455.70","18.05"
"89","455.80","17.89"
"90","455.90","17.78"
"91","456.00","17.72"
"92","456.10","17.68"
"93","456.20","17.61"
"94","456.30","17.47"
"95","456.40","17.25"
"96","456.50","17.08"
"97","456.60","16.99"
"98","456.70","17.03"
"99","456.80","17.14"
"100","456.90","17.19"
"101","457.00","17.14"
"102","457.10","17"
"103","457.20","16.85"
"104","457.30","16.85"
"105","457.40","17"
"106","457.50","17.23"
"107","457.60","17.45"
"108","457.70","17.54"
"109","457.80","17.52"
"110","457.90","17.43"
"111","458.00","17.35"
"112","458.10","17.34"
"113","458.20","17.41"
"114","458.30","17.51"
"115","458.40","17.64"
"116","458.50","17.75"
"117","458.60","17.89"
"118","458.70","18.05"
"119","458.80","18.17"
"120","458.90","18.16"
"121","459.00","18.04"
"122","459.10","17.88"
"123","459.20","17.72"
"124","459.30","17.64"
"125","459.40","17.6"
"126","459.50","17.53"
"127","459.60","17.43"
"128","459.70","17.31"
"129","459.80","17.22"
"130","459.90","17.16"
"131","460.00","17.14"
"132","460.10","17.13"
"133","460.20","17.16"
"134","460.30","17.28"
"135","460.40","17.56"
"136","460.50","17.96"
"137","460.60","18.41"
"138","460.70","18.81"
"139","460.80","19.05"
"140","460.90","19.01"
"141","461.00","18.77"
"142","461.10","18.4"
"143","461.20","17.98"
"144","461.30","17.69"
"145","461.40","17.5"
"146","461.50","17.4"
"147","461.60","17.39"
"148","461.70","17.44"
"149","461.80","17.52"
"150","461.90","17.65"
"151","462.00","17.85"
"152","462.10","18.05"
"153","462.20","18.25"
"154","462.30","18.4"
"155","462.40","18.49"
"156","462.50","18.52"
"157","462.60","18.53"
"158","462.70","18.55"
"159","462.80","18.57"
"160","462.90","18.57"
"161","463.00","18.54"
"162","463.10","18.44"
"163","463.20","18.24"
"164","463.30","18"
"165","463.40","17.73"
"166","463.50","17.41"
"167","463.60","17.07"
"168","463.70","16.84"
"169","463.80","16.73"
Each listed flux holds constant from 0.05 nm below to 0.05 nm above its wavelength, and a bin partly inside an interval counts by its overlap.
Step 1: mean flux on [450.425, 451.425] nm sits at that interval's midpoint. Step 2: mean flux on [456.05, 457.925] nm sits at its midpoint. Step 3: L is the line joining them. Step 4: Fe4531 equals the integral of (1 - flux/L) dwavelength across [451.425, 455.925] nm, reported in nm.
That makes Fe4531 0.16 nm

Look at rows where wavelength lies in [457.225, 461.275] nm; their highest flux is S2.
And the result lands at 19.05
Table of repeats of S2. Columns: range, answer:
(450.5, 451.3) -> 17.98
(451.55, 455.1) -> 17.85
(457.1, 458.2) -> 17.54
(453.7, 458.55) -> 18.29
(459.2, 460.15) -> 17.72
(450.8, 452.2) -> 17.88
